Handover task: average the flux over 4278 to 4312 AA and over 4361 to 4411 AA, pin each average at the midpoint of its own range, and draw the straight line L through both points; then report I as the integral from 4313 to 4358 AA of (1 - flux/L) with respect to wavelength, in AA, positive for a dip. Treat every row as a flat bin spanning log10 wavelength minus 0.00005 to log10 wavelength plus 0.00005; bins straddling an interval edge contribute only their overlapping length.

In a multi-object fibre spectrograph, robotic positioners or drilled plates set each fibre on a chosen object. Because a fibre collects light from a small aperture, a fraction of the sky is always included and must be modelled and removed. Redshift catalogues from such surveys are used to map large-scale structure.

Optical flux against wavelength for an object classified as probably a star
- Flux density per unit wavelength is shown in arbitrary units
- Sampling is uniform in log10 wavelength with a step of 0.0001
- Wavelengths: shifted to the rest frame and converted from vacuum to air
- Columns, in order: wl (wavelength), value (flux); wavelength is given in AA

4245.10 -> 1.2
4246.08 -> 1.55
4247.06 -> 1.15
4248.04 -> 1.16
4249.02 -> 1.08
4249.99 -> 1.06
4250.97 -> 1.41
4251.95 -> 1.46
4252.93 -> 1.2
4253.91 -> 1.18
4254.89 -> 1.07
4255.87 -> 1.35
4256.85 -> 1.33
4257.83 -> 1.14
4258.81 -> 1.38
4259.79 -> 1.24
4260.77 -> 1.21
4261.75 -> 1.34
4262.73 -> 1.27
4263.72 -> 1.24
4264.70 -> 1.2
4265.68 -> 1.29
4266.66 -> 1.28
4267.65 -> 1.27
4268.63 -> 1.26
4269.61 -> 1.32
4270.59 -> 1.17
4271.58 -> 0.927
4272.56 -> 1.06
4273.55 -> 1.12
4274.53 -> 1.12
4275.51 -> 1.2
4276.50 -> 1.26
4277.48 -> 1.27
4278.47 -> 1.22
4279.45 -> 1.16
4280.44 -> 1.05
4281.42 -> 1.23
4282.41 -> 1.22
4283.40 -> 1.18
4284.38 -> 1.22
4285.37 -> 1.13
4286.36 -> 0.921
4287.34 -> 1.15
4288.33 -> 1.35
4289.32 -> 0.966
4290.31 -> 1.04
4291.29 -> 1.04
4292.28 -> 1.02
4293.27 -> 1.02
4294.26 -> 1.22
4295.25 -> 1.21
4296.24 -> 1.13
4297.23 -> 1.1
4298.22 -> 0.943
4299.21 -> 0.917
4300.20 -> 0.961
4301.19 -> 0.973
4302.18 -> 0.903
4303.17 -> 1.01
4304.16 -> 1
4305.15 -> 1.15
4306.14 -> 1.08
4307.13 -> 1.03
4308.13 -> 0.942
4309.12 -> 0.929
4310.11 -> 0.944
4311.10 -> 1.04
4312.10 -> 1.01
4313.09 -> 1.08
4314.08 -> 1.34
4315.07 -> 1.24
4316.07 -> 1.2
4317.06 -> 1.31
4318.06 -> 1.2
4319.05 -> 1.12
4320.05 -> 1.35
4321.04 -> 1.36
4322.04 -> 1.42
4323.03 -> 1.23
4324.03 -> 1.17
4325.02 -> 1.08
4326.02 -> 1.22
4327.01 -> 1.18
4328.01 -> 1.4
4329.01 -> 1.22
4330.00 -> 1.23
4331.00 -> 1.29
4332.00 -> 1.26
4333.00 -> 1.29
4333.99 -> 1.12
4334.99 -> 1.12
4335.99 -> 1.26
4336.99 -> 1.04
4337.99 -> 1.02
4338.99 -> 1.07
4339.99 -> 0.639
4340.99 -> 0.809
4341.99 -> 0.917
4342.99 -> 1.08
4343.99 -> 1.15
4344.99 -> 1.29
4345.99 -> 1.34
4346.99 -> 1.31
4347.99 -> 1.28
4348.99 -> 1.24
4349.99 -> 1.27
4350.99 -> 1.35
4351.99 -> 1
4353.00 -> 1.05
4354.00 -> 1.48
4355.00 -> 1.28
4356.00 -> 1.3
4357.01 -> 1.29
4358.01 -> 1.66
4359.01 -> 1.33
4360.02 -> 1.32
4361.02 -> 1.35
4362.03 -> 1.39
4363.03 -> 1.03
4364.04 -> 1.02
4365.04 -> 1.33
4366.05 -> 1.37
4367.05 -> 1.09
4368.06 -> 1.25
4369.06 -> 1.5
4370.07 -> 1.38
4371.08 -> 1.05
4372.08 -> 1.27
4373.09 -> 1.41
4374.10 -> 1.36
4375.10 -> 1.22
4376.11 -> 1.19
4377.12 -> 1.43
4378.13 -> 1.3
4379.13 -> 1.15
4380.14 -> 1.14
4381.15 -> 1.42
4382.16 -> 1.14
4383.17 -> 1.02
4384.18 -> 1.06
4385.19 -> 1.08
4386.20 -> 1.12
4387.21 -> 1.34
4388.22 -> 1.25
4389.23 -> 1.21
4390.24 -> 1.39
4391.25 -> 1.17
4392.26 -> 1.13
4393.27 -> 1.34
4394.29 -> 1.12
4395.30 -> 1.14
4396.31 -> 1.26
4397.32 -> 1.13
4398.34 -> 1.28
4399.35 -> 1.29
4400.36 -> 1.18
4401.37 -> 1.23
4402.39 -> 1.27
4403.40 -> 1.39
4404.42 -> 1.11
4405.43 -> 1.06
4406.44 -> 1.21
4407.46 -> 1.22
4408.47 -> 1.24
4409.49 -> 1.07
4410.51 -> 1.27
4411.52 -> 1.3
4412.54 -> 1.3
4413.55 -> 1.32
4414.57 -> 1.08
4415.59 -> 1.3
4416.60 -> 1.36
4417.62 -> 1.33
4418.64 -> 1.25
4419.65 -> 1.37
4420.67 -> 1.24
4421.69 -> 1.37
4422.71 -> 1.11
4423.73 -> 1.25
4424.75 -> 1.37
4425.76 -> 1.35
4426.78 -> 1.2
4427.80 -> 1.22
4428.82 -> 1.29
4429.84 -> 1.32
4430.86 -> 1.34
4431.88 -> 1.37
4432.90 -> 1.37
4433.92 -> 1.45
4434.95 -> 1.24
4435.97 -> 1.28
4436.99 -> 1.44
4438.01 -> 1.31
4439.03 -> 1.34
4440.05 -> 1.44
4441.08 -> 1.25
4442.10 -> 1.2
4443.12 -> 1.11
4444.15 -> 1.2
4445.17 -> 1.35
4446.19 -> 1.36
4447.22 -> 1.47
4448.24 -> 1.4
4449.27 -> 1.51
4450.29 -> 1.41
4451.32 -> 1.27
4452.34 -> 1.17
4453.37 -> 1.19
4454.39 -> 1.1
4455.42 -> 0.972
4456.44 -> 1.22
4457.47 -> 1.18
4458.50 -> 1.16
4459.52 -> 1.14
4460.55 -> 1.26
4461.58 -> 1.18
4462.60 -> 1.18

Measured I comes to -2.6 AA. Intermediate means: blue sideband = 1.07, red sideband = 1.23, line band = 1.2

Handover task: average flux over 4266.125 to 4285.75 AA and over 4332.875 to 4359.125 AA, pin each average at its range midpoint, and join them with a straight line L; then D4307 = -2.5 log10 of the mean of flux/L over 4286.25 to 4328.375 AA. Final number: 0.06 mag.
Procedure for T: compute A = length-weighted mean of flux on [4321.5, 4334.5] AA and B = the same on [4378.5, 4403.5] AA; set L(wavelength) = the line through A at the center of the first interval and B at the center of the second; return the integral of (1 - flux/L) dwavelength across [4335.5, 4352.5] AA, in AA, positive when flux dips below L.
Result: 1.5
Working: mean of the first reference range 1.24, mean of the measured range 1.12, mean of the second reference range 1.21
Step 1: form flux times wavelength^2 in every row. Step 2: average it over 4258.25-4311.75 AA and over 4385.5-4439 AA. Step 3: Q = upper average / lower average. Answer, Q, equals 1.19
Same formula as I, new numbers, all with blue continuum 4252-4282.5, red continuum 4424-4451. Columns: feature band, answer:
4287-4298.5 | 1.2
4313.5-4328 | 0.0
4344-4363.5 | -0.2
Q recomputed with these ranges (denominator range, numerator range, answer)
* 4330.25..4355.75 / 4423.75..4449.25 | 1.19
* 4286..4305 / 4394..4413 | 1.22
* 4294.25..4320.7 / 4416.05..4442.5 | 1.28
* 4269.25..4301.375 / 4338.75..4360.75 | 1.11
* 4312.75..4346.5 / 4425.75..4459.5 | 1.15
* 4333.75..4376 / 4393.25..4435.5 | 1.06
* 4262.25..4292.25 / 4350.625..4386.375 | 1.12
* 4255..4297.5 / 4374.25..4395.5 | 1.08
